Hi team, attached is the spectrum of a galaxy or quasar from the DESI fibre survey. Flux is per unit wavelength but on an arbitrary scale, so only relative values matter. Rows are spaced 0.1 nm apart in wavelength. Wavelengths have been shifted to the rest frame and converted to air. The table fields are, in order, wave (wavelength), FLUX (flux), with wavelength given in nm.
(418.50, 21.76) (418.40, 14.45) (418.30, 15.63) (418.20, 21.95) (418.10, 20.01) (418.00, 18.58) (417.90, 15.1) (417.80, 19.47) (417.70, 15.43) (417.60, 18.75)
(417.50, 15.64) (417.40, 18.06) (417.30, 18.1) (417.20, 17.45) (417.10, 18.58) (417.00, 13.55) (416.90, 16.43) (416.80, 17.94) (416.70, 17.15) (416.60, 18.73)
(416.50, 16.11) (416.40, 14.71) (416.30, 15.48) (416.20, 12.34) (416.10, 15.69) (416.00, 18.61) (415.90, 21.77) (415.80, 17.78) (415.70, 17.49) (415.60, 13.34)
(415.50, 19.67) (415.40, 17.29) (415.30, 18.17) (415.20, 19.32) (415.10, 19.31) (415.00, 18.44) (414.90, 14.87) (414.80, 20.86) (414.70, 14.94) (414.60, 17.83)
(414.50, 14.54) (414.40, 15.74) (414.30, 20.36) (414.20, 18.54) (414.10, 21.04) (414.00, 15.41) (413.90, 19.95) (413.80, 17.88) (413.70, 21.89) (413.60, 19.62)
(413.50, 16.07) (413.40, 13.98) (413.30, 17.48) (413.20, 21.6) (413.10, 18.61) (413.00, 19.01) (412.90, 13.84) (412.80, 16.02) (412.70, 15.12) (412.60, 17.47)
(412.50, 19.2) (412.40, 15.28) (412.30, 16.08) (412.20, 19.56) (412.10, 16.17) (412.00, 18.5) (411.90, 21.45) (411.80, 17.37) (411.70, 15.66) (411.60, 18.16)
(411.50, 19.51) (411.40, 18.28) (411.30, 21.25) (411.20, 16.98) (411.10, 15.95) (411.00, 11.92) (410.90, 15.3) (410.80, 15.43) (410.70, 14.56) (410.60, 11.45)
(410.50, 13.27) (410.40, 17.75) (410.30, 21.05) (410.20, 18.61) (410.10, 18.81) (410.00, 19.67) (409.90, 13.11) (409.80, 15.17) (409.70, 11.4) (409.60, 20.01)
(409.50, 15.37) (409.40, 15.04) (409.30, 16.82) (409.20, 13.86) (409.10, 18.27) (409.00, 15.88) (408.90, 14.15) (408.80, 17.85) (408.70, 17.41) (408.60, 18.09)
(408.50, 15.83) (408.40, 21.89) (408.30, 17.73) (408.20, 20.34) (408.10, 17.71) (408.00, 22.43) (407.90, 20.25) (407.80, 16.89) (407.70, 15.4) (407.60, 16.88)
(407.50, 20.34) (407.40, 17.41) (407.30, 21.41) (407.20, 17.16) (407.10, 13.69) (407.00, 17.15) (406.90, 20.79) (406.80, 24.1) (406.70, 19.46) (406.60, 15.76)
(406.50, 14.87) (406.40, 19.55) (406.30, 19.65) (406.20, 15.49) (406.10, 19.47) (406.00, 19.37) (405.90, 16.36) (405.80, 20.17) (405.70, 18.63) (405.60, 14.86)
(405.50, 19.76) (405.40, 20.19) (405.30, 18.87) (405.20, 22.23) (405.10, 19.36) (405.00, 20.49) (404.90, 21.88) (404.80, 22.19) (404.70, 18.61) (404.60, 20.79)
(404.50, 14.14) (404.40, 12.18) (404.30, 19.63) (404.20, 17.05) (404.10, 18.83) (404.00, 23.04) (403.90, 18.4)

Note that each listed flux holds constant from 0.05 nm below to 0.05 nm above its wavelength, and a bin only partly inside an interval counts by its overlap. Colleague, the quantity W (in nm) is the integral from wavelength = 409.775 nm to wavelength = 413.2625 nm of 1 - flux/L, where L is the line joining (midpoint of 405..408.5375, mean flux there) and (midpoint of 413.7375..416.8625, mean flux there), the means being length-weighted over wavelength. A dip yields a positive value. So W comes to 0.18 nm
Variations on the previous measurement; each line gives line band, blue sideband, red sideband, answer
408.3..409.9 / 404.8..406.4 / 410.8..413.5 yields 0.16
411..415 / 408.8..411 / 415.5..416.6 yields -0.35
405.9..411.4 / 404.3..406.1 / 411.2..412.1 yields 0.40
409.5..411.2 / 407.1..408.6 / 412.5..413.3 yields 0.20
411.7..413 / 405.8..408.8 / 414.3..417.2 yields 0.03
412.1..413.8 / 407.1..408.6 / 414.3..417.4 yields 0.01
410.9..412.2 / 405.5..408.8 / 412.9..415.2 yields 0.04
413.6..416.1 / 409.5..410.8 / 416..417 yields -0.31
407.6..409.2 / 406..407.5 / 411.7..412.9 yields 0.02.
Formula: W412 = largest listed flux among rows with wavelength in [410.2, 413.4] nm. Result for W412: 21.6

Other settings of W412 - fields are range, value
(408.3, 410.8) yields 21.89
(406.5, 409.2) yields 24.1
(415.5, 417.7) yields 21.77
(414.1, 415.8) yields 21.04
